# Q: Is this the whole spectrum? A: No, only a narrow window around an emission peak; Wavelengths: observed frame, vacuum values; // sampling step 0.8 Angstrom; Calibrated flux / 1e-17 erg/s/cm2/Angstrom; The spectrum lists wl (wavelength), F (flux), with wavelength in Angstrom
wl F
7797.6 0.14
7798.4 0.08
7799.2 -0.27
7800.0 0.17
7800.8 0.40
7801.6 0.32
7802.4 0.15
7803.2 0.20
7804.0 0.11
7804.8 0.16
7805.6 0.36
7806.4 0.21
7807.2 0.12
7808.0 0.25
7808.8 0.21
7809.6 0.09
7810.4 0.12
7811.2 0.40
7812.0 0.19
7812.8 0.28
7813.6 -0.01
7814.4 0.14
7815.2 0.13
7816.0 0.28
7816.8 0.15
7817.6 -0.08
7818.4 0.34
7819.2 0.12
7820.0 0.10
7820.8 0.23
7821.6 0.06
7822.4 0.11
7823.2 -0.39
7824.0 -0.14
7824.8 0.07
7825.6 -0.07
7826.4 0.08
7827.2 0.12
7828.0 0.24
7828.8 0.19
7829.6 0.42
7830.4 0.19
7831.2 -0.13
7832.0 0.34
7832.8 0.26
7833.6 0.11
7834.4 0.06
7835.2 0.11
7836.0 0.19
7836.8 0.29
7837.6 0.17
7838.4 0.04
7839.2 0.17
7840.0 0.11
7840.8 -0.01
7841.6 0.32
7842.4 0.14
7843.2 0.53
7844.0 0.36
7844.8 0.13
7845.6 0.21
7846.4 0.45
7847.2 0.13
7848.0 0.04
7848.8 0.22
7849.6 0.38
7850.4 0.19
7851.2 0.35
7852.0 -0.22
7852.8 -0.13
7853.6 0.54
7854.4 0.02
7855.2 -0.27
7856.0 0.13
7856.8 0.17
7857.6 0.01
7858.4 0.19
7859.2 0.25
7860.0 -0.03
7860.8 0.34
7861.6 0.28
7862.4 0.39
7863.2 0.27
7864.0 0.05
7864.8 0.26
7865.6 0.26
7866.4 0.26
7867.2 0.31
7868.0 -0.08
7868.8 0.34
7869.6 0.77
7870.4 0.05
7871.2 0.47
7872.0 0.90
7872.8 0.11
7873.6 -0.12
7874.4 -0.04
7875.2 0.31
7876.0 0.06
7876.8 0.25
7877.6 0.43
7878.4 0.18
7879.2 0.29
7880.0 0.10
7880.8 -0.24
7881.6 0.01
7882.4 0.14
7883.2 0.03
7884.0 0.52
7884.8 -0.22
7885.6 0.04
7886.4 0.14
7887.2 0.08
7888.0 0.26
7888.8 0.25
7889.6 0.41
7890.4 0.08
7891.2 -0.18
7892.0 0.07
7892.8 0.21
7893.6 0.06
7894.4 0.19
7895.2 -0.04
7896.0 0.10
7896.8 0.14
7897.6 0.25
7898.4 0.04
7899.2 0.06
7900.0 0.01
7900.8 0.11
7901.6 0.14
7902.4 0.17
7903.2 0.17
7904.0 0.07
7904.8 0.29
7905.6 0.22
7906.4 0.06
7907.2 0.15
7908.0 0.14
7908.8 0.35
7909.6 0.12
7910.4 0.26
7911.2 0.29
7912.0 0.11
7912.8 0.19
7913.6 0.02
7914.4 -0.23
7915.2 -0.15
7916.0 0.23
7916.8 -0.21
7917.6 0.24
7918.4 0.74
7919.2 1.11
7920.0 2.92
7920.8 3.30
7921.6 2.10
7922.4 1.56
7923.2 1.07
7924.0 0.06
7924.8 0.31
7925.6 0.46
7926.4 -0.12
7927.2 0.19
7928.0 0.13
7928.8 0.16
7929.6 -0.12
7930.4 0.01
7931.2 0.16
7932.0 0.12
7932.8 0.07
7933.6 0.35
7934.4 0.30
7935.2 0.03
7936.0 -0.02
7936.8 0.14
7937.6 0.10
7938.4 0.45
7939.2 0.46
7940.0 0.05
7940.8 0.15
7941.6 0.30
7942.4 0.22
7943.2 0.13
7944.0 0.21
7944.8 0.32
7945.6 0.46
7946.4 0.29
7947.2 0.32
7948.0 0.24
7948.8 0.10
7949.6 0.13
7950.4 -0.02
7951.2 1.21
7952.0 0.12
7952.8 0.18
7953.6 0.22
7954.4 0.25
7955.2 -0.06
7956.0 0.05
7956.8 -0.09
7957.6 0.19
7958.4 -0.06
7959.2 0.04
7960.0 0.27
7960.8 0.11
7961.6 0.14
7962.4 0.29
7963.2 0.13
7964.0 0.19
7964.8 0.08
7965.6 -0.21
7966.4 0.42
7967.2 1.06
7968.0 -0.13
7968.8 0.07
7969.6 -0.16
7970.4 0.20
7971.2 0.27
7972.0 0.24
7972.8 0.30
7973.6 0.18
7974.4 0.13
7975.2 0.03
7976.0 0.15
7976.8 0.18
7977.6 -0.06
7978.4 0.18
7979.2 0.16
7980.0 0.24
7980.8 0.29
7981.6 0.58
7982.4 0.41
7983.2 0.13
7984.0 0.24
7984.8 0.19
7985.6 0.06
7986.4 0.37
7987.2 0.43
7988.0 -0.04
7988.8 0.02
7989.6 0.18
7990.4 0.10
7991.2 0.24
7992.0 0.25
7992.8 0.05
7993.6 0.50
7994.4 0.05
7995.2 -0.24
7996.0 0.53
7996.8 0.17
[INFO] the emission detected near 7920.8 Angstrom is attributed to H-alpha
